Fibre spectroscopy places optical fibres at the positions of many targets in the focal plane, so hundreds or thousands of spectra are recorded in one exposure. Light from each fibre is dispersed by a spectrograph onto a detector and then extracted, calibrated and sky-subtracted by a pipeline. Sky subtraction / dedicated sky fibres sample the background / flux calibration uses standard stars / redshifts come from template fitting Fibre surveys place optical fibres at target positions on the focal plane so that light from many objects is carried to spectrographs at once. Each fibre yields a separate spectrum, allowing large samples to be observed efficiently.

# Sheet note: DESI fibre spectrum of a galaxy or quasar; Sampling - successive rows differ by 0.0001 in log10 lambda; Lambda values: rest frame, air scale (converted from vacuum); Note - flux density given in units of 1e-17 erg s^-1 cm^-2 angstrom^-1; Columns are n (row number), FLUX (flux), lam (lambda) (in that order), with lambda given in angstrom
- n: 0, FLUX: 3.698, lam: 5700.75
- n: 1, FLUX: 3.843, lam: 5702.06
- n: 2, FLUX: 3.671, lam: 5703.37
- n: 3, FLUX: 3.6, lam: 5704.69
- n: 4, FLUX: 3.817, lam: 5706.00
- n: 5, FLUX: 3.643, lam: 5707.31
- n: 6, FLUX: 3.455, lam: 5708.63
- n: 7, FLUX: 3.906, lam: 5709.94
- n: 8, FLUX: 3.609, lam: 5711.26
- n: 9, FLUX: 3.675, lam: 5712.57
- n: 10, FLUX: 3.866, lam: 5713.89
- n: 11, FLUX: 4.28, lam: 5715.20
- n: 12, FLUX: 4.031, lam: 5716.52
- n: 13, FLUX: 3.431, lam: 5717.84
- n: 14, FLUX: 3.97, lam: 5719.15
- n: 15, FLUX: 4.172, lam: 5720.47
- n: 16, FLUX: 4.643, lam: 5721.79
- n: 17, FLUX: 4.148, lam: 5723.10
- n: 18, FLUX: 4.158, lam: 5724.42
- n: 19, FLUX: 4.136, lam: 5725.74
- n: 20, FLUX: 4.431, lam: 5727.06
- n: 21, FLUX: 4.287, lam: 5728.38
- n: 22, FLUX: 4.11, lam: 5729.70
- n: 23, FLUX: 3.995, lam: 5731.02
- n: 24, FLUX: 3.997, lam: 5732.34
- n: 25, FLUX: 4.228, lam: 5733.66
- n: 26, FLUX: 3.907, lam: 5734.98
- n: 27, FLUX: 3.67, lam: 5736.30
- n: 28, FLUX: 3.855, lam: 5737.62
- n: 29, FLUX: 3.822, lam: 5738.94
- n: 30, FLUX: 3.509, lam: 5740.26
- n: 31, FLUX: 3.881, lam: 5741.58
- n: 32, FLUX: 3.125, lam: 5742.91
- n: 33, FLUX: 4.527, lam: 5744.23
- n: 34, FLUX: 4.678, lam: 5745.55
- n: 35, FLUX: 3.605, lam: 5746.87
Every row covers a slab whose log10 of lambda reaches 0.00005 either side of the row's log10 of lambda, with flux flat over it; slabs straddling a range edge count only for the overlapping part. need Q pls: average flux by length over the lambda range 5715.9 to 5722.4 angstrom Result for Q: 4.04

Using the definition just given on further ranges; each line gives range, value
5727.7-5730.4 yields 4.19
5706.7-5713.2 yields 3.66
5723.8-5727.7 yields 4.24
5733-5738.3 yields 3.92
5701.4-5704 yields 3.77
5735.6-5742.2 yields 3.75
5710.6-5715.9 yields 3.86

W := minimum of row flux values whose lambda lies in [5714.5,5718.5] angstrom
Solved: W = 3.431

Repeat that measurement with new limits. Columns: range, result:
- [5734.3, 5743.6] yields 3.125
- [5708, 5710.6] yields 3.455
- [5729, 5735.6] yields 3.907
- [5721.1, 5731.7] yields 3.995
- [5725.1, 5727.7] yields 4.136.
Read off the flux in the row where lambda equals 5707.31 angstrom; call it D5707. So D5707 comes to 3.643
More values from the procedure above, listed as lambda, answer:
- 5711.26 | 3.609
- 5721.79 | 4.643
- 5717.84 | 3.431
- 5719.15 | 3.97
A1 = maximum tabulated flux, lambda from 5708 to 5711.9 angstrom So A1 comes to 3.906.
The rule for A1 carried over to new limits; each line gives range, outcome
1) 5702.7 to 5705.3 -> 3.671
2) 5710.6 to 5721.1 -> 4.28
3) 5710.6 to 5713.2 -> 3.675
